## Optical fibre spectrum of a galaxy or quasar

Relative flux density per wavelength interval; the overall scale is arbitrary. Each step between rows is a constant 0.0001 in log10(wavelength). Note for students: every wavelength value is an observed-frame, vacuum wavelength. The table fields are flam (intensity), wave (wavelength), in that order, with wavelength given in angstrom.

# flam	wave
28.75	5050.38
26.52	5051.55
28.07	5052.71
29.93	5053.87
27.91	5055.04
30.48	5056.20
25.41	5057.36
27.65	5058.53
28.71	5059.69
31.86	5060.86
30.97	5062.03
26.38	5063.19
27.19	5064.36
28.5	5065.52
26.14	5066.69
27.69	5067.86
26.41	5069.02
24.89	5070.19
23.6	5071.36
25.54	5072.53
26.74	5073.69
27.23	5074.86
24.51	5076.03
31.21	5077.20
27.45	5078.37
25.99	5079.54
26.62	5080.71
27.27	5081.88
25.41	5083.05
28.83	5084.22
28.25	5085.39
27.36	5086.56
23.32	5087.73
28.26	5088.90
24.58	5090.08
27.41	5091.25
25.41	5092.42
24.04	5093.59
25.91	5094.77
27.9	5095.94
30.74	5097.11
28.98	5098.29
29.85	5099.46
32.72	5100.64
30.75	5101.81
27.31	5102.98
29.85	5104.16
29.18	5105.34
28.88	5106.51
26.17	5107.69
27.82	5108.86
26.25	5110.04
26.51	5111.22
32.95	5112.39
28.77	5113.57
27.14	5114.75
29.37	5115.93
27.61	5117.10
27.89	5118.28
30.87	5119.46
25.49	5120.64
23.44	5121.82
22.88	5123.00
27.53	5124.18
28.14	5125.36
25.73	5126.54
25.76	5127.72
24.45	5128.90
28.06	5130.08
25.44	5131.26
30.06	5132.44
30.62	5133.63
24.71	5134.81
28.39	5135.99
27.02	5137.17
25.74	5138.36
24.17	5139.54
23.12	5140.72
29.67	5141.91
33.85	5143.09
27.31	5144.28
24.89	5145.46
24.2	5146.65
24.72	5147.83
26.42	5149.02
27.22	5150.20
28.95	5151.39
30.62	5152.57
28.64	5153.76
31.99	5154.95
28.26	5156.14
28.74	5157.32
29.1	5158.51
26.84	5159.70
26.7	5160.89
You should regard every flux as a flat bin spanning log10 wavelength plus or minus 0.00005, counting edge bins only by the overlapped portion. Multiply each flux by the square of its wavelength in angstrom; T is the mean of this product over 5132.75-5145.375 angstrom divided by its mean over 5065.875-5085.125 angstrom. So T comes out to 1.05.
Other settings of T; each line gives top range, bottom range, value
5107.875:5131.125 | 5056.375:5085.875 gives 1.01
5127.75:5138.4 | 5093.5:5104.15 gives 0.95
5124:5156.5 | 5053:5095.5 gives 1.04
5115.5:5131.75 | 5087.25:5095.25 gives 1.05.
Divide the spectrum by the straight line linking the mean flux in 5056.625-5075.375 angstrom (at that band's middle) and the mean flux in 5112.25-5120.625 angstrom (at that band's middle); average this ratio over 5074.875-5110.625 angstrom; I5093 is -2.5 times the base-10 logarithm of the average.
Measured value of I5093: 0.02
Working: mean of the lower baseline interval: 27.2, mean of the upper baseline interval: 28.8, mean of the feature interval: 27.6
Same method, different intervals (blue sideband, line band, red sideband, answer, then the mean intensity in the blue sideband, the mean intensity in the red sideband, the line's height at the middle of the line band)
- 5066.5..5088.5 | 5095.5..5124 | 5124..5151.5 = -0.06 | 26.6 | 26.9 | 26.7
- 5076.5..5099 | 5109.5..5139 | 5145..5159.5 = 0.01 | 27.1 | 27.8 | 27.5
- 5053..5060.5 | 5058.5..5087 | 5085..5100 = 0.02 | 28.4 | 27.1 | 27.8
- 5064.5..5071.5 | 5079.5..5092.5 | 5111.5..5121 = 0.03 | 26.4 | 28.8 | 27.3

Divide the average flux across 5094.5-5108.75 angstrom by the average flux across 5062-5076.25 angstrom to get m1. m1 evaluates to 1.1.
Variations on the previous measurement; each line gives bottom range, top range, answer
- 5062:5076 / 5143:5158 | 1.05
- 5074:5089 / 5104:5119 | 1.05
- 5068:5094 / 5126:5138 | 1.02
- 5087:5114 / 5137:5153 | 0.96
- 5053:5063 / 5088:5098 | 0.92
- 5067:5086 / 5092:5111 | 1.06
